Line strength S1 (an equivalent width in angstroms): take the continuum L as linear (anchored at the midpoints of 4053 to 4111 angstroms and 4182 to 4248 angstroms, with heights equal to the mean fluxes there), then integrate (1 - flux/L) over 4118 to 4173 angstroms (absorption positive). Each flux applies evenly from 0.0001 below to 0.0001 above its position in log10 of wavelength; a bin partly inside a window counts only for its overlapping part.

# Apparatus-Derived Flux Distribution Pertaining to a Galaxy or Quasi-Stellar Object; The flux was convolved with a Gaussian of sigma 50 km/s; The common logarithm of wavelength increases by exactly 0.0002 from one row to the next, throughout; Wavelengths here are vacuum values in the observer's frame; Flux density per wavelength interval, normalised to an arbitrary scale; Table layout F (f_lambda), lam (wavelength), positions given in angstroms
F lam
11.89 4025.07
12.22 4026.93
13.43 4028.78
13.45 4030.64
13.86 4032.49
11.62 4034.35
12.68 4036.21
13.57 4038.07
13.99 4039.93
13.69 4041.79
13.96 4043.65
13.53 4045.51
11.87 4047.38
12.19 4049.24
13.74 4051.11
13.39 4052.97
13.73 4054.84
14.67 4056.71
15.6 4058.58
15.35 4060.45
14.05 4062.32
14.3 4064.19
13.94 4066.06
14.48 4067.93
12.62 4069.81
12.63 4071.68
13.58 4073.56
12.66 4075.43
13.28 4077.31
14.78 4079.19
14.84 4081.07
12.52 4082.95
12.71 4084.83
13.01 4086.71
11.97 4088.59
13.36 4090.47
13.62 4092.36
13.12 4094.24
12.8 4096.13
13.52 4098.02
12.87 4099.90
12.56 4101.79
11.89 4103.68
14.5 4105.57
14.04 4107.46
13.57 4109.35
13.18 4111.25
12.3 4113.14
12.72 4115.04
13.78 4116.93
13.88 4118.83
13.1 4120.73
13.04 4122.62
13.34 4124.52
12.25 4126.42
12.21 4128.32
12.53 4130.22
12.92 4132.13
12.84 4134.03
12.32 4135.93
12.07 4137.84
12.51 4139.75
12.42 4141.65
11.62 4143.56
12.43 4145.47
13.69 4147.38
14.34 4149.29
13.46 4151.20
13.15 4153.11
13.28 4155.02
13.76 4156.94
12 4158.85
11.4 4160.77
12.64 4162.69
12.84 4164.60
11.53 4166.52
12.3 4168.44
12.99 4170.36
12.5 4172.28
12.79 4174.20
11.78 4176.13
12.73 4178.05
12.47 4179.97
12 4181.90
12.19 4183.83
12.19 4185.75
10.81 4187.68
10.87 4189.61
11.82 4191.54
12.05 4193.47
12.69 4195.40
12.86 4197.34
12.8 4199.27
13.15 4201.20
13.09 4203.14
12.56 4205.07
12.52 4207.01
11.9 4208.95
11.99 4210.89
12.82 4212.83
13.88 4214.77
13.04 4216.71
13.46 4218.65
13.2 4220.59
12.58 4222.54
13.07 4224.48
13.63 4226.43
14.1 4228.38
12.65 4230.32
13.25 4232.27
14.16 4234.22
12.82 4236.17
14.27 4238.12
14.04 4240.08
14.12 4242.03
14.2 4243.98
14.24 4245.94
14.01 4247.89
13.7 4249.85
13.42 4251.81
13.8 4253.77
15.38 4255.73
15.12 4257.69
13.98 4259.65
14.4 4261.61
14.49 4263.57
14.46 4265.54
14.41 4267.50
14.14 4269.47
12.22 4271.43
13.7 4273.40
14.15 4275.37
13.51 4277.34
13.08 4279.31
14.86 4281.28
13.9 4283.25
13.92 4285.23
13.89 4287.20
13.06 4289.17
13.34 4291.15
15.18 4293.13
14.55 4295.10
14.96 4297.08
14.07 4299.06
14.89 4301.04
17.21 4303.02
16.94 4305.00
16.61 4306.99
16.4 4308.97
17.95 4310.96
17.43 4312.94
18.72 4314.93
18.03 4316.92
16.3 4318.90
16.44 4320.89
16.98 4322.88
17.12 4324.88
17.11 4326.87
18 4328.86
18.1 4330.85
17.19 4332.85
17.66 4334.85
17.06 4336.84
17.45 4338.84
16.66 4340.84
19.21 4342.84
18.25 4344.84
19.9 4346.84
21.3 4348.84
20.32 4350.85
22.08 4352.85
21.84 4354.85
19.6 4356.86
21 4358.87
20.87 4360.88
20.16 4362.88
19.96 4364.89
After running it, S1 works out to 2.2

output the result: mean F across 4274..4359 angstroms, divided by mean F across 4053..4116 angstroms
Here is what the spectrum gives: 1.3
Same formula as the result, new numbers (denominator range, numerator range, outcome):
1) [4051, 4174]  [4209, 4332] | 1.12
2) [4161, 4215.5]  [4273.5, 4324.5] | 1.25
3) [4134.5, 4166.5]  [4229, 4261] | 1.10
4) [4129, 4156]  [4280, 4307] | 1.15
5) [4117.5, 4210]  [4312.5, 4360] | 1.47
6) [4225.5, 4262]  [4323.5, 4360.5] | 1.35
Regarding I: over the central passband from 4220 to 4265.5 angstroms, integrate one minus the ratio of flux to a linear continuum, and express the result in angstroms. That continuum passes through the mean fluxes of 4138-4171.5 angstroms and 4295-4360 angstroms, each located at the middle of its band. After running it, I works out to 4.3 angstroms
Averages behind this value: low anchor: 12.7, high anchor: 17.9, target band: 13.9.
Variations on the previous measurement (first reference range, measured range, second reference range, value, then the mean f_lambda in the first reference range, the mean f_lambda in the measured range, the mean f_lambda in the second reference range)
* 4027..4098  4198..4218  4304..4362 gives 4.1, 13.5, 12.8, 18.4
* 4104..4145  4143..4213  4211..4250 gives 3.8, 12.9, 12.5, 13.5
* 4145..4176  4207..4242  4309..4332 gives 3.4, 12.8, 13.2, 17.4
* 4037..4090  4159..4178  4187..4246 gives 1.2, 13.6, 12.3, 13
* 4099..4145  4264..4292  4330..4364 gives 5.8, 12.8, 13.8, 19.3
